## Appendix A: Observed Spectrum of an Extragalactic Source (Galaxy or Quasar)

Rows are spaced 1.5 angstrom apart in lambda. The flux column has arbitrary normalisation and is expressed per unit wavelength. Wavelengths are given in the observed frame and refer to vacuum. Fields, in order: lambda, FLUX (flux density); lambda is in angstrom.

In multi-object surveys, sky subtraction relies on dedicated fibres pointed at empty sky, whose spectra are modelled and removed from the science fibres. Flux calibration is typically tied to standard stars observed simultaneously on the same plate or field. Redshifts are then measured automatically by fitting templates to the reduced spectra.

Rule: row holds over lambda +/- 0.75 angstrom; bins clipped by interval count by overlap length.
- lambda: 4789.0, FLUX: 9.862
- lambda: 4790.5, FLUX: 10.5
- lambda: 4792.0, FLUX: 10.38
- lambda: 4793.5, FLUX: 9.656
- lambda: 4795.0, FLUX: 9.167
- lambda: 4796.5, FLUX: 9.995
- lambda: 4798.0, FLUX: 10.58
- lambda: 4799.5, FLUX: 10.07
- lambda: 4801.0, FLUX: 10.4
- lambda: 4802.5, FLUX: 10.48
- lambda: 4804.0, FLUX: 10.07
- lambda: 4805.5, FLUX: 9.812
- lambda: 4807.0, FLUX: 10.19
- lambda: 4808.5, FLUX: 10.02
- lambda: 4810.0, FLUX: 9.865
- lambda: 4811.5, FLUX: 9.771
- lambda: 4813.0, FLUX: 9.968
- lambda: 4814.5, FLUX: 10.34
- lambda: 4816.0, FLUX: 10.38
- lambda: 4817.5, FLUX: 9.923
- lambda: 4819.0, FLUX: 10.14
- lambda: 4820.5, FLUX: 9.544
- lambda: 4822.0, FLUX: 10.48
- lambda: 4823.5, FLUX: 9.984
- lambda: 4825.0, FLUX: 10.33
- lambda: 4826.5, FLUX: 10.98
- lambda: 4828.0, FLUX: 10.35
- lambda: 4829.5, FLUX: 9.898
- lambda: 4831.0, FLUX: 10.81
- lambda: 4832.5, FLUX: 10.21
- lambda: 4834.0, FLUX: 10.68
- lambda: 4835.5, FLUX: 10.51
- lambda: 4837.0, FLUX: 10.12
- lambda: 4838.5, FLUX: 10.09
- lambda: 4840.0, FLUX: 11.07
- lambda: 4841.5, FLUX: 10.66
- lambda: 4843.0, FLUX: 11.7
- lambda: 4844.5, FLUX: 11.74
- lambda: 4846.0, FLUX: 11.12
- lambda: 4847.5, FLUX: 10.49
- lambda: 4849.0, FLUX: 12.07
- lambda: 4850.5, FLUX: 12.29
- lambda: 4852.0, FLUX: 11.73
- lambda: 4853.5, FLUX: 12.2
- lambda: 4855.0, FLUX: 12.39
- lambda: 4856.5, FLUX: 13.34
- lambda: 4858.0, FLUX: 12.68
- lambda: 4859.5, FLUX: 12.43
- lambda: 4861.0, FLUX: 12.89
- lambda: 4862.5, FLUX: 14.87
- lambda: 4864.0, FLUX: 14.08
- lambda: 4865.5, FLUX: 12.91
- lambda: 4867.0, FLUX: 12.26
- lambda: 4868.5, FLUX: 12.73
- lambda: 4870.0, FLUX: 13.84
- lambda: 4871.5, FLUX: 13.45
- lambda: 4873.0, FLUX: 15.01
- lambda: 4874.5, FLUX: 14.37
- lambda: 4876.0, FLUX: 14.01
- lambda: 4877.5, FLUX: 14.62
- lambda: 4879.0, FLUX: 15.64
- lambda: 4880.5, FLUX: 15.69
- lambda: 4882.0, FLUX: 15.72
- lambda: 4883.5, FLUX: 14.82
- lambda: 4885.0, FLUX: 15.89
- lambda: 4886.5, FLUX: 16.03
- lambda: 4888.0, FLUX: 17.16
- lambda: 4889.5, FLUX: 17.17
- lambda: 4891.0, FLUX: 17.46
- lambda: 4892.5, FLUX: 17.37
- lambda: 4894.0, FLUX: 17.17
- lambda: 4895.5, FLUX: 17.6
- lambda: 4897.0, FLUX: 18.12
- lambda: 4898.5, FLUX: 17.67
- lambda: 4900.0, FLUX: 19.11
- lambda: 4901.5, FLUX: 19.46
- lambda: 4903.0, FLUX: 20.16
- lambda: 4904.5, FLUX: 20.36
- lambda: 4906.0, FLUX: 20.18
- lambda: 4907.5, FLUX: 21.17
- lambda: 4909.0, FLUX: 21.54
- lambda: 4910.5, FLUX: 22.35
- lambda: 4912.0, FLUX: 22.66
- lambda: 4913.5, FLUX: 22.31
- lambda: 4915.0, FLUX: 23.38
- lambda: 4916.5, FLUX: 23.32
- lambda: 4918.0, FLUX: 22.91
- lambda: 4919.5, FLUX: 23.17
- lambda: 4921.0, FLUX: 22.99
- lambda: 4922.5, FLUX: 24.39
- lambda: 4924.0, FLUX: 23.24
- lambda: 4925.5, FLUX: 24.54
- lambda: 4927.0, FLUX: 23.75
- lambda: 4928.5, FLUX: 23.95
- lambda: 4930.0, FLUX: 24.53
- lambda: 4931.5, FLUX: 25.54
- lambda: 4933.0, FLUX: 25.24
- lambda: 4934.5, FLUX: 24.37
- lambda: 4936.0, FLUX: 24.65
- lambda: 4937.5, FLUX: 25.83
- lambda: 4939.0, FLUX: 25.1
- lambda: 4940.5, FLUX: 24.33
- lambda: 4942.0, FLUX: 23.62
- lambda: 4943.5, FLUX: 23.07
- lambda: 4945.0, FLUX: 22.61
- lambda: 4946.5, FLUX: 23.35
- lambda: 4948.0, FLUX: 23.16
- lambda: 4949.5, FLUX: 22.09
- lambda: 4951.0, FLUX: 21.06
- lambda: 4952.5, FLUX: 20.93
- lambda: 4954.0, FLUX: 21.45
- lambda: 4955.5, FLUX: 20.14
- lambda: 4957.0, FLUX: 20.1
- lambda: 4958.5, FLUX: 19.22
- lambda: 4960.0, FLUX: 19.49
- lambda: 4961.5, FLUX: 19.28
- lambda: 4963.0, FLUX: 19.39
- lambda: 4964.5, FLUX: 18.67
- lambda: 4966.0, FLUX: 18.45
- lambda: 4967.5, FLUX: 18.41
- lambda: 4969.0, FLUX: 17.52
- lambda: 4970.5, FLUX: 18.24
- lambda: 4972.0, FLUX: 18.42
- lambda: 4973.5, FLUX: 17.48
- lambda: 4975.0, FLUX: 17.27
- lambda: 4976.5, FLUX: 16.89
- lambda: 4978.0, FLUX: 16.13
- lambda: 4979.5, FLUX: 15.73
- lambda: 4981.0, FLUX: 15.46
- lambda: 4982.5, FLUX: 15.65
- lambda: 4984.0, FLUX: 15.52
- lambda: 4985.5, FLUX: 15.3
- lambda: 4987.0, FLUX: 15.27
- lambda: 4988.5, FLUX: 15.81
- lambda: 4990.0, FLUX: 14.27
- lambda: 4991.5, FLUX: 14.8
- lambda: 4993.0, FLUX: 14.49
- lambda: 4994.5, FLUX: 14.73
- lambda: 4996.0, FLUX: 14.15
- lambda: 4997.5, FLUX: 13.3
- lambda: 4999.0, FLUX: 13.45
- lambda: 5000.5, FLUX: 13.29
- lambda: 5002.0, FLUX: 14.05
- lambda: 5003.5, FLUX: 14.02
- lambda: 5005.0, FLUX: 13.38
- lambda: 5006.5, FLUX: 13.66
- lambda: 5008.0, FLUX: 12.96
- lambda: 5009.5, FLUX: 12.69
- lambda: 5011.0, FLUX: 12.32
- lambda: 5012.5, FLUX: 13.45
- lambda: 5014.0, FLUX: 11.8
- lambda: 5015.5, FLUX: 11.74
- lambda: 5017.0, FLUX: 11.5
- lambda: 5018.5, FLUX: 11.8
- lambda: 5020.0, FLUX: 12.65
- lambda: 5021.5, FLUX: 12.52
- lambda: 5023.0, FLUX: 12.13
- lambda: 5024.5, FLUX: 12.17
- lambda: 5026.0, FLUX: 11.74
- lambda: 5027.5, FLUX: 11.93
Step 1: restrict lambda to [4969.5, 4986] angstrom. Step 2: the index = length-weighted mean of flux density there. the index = 16.6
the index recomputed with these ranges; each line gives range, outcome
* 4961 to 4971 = 18.6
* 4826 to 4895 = 13.2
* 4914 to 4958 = 23.3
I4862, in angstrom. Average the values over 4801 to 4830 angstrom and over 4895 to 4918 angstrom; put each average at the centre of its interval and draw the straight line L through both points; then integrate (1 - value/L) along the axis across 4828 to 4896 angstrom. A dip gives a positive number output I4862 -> 10.0 angstrom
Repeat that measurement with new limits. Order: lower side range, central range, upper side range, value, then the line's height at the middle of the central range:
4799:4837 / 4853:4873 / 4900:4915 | 3.22 angstrom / 15.7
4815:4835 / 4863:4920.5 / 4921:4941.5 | 4.93 angstrom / 19.2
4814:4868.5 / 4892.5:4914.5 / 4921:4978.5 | -3.48 angstrom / 17.2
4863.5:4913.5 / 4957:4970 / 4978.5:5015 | -3.33 angstrom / 15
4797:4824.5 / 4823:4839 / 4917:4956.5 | 2.44 angstrom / 12.3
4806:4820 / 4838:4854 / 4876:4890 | 1.70 angstrom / 12.7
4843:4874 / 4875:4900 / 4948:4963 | -2.29 angstrom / 15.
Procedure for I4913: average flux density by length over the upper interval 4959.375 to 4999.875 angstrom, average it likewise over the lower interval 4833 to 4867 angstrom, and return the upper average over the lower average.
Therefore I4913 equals 1.4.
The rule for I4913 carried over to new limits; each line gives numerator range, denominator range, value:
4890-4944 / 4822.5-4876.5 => 1.85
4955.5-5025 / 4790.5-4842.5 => 1.49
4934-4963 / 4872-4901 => 1.36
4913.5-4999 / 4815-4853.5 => 1.87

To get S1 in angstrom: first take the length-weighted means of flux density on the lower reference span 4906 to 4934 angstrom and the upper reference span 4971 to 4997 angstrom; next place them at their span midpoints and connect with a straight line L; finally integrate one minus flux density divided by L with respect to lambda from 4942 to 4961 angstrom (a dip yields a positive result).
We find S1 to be -1.79 angstrom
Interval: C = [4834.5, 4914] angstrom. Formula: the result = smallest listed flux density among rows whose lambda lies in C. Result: 10.09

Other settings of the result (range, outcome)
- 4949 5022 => 11.5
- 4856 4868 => 12.26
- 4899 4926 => 19.11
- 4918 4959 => 19.22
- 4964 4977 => 16.89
